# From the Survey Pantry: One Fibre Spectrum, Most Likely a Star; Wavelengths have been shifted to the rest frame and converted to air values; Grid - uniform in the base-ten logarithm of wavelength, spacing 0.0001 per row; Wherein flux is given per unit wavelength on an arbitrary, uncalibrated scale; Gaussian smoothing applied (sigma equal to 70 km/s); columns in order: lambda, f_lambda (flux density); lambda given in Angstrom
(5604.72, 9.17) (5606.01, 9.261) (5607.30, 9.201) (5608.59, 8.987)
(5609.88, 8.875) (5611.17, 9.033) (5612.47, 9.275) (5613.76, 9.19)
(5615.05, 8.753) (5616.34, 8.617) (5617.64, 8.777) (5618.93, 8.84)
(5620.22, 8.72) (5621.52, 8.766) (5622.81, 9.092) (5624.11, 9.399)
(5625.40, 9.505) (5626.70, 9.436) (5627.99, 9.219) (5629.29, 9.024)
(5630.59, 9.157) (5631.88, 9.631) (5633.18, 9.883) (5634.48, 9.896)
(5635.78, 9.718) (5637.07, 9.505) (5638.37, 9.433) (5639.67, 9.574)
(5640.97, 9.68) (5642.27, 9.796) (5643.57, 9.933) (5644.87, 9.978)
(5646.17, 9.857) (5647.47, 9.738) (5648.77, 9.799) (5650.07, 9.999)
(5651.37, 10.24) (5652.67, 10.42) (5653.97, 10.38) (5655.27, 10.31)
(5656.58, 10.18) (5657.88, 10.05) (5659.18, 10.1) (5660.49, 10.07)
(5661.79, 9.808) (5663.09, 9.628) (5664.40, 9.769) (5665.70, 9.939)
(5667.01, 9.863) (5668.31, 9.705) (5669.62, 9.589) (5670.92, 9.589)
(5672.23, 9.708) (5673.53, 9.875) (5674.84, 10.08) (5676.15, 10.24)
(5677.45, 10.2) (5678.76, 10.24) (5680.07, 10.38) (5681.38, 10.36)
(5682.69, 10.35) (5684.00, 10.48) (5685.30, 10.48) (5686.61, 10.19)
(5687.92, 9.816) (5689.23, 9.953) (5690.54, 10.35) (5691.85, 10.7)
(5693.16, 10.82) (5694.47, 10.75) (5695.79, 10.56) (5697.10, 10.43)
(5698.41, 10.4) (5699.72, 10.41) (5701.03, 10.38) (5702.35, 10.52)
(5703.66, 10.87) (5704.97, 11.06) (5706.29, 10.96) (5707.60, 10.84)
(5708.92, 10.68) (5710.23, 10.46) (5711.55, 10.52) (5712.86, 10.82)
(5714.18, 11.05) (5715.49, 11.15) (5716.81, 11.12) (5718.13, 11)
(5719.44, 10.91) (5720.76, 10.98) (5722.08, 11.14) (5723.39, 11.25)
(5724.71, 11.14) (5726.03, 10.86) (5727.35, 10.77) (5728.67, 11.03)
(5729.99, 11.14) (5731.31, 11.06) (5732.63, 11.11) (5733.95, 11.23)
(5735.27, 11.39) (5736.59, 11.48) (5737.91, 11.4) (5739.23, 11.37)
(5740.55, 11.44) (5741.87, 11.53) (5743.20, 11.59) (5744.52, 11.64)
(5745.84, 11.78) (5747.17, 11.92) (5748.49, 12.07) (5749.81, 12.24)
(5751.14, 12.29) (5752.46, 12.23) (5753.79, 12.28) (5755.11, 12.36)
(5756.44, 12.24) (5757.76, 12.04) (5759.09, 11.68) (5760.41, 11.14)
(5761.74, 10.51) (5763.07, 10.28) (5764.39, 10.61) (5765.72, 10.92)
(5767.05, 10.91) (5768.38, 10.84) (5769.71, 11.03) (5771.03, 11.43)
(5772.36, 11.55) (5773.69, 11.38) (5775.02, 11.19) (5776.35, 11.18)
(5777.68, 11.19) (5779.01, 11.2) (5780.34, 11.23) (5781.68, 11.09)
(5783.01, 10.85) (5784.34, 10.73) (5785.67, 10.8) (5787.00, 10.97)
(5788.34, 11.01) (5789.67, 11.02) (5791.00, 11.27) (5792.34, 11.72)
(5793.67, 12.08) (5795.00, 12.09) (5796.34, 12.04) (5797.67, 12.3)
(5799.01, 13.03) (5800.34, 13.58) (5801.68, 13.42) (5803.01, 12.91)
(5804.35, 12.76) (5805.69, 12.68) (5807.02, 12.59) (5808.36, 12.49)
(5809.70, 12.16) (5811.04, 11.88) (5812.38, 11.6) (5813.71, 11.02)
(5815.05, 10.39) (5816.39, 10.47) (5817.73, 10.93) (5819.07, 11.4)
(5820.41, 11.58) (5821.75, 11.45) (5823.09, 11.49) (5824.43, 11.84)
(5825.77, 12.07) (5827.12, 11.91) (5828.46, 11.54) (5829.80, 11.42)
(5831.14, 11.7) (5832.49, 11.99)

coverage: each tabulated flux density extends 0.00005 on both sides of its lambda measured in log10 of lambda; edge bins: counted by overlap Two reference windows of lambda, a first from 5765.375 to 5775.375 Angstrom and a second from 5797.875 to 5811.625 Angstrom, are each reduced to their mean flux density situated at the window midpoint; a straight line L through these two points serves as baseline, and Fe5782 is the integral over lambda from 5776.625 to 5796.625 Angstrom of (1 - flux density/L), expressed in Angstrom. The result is 1.1 Angstrom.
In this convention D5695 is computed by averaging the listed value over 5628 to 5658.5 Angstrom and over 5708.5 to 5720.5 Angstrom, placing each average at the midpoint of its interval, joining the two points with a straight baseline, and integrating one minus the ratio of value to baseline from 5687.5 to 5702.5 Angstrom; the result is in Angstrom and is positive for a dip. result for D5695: 0.2 Angstrom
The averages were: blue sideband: 9.82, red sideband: 10.9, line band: 10.4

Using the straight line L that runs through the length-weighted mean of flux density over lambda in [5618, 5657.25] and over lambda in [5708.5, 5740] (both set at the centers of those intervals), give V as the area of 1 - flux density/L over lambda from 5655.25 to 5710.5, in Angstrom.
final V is 0.6 Angstrom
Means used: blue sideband 9.63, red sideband 11.1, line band 10.3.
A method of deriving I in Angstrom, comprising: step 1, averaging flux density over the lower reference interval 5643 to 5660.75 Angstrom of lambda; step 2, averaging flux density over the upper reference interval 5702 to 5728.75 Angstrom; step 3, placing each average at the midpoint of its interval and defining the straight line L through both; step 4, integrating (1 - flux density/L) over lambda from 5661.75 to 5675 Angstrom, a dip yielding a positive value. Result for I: 0.7 Angstrom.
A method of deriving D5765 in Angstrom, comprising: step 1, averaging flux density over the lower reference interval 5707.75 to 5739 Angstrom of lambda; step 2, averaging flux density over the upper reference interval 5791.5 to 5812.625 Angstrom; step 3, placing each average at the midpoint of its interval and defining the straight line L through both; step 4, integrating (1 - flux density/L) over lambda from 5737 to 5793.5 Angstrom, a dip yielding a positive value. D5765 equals 1.9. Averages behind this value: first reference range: 11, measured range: 11.4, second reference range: 12.5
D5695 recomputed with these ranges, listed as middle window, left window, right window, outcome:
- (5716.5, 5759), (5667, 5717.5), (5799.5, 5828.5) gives -2.0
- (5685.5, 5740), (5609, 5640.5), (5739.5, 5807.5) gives -0.8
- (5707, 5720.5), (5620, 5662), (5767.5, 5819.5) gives -0.3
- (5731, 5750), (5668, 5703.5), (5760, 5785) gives -1.4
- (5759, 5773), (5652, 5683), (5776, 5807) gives 0.6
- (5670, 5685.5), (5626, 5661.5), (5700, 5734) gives 0.3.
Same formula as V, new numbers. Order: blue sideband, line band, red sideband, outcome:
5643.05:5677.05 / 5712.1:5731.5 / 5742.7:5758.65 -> 0.6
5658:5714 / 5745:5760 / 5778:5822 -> -1.3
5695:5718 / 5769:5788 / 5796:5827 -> 0.8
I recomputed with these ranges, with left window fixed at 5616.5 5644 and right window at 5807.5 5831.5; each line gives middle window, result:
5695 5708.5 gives -0.62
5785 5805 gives -1.46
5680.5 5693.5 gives -0.43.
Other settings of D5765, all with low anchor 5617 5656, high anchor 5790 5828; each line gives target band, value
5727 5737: -0.2 Angstrom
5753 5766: -0.2 Angstrom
